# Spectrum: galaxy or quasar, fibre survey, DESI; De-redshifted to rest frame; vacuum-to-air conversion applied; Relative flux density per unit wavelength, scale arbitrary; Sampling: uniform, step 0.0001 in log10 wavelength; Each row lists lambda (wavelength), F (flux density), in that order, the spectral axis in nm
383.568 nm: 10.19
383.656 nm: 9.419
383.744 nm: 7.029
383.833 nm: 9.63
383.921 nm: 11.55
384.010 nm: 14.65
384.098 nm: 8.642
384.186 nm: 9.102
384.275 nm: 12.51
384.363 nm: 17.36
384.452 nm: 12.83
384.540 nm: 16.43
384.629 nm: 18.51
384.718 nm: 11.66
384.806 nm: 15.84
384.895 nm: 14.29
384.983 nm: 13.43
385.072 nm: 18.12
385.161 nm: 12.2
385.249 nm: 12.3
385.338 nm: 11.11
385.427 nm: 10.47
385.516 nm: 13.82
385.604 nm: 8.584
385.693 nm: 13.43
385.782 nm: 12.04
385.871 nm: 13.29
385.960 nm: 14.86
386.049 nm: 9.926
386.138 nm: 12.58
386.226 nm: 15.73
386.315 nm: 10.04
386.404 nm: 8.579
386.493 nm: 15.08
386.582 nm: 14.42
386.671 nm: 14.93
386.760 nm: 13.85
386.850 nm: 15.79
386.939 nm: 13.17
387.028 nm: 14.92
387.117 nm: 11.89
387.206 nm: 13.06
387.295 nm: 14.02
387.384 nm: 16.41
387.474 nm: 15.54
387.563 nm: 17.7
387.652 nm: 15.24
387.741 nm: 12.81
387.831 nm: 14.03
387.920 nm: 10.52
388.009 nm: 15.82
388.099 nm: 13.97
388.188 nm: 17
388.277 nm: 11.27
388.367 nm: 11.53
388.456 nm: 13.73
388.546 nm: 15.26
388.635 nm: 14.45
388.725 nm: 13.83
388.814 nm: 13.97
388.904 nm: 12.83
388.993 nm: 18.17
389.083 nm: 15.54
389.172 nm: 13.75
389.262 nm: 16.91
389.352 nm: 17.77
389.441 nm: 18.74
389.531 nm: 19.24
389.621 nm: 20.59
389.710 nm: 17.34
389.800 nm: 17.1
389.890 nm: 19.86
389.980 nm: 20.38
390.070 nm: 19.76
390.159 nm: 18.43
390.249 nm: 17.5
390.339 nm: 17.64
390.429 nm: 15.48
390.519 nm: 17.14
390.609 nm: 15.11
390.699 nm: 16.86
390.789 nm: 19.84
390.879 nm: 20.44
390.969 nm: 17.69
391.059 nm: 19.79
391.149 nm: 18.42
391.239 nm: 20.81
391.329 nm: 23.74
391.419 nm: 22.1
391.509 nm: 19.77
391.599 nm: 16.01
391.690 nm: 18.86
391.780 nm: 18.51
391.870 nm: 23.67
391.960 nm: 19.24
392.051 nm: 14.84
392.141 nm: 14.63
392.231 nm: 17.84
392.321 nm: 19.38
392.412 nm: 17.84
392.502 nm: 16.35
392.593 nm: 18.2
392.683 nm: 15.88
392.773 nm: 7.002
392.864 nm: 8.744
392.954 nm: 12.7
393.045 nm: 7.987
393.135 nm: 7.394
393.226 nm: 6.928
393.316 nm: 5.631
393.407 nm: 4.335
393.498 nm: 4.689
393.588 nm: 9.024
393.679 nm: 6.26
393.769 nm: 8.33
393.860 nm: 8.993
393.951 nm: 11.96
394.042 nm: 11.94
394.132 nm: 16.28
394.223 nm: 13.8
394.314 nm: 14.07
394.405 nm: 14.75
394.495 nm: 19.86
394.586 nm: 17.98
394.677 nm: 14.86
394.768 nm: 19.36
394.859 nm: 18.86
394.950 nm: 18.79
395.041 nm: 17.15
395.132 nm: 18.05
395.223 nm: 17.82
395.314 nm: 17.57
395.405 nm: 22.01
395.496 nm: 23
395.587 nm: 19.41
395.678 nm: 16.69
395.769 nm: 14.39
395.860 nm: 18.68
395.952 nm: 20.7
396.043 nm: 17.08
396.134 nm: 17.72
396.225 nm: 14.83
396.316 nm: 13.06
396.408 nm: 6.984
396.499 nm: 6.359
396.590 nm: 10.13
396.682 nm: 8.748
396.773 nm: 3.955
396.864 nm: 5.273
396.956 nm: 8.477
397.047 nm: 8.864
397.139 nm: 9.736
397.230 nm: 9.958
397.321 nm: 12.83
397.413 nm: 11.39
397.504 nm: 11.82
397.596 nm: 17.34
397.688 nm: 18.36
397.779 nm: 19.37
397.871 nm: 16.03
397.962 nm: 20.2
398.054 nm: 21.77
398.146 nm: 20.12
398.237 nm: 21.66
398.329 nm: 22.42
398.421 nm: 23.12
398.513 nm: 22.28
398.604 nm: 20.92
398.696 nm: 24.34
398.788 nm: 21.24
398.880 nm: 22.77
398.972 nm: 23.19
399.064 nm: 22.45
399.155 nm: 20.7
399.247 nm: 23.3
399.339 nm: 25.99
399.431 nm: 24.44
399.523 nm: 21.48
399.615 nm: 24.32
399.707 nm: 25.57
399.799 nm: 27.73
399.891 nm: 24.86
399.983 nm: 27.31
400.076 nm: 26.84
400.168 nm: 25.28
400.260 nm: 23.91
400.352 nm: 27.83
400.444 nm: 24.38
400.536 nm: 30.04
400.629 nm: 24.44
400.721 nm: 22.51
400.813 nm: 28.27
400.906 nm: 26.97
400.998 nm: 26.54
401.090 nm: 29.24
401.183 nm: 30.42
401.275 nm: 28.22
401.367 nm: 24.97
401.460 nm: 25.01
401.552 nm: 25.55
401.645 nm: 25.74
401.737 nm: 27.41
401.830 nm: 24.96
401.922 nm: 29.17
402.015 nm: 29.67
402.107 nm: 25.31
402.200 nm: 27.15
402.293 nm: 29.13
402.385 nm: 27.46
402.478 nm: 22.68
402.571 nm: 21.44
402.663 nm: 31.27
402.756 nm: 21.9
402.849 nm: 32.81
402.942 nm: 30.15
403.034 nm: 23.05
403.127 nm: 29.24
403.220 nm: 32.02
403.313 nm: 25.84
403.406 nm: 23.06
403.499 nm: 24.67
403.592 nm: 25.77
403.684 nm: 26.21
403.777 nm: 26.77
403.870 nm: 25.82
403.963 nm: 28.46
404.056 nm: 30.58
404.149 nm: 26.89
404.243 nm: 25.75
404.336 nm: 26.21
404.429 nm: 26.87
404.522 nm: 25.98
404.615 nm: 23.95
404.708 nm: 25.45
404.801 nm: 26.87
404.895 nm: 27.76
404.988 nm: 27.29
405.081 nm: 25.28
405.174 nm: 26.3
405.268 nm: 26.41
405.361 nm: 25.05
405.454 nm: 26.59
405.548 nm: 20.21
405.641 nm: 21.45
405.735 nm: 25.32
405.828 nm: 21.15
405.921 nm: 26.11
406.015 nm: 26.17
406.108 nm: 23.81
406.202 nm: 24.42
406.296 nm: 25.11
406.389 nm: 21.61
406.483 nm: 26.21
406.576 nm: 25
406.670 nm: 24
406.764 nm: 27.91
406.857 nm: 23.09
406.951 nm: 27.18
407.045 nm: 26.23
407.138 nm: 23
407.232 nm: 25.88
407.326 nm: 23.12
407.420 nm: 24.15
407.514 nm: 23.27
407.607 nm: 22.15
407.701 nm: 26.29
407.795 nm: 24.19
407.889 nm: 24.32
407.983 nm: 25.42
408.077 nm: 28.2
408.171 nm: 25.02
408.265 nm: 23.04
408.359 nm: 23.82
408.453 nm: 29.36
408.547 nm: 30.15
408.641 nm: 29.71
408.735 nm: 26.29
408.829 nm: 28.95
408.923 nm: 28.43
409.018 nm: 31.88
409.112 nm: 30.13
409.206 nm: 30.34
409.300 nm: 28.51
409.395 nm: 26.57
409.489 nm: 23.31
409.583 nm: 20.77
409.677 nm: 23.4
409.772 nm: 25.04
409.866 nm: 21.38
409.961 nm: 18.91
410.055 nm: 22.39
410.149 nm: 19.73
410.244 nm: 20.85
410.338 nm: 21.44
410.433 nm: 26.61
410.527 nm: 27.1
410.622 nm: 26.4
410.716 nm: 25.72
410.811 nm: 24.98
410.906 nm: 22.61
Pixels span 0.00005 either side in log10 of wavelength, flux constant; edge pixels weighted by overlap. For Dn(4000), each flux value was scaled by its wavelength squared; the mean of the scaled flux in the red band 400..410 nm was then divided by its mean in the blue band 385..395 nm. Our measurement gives 1.88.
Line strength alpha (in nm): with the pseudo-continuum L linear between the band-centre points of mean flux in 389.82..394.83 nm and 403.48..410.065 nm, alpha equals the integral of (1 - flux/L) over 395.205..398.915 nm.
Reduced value 0.53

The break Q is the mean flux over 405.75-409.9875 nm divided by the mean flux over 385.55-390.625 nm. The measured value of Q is 1.70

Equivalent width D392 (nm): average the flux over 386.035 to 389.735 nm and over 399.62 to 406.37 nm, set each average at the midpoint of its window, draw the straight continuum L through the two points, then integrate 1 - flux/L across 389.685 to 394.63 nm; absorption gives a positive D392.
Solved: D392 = 0.64 nm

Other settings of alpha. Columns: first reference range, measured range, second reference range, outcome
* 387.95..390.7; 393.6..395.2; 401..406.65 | 0.413 nm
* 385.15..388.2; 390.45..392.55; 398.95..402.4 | -0.106 nm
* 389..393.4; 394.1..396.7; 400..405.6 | 0.504 nm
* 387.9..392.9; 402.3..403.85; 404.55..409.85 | -0.209 nm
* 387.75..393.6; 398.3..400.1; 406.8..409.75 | -0.263 nm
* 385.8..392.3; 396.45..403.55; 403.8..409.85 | -0.055 nm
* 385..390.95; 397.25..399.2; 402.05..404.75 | 0.272 nm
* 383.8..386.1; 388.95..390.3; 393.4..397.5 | -0.497 nm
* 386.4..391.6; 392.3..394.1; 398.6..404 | 0.839 nm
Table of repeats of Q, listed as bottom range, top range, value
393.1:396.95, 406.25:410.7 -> 1.89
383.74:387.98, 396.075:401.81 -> 1.54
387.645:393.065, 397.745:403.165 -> 1.51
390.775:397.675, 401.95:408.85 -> 1.78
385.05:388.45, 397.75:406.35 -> 1.89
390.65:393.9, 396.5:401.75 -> 1.43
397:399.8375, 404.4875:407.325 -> 1.26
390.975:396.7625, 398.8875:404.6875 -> 1.75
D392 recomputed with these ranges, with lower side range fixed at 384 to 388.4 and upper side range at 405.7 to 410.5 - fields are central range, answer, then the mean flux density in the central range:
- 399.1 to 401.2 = -0.48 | 25.7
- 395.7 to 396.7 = 0.27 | 13.7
